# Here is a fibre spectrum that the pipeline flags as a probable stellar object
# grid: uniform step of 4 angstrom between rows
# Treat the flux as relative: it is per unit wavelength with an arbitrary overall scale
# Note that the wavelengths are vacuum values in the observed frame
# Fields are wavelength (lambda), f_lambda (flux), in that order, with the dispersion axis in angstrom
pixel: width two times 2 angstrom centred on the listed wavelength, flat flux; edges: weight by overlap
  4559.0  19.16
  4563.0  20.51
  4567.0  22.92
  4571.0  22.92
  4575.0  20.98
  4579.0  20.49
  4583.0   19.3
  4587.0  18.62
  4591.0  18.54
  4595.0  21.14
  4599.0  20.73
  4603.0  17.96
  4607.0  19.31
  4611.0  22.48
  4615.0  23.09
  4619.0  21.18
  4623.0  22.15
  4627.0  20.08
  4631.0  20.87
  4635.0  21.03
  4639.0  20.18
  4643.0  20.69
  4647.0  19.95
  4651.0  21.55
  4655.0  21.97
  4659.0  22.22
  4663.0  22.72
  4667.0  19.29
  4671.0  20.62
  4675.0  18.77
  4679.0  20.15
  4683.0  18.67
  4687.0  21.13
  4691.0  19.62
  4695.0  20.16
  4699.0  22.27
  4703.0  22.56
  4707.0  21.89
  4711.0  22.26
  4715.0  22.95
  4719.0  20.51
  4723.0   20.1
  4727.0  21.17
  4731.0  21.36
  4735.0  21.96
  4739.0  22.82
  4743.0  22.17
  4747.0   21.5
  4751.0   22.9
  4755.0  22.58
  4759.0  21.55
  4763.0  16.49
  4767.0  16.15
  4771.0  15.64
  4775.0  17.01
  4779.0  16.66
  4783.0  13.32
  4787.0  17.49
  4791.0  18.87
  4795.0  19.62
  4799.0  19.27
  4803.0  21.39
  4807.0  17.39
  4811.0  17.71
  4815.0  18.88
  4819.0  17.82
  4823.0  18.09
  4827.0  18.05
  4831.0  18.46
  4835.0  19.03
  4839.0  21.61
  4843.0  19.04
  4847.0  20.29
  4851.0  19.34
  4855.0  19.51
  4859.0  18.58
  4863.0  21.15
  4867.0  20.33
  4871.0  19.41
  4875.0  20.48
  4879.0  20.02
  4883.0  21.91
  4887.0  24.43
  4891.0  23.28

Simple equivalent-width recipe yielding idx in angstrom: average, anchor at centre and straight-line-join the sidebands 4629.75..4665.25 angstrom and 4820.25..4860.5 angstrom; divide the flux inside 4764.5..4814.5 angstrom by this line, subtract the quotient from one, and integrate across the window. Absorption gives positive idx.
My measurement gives 5.4 angstrom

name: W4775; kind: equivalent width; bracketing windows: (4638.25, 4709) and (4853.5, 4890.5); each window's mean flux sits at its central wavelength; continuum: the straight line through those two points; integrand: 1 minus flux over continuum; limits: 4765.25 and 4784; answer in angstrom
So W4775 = 4.4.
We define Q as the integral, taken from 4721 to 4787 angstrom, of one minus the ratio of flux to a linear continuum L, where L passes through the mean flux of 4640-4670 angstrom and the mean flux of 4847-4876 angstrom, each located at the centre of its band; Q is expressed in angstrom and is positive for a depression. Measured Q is 3.2 angstrom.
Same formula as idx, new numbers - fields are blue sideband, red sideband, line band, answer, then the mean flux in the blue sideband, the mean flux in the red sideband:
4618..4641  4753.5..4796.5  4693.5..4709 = -2.0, 20.9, 17.7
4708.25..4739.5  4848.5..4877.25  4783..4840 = 5.3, 21.6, 19.8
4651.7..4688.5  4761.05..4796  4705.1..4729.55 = -3.3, 20.6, 16.7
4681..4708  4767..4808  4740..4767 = -3.0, 20.9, 17.6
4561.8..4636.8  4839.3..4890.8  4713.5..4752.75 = -2.1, 20.8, 20.5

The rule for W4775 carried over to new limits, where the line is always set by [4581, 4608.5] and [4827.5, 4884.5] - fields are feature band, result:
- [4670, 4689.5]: -0.3 angstrom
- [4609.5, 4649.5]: -3.5 angstrom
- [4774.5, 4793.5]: 2.9 angstrom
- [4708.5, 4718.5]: -1.4 angstrom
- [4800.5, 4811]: 0.4 angstrom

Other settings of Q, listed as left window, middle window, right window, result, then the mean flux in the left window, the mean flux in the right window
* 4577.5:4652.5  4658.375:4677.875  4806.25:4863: -0.5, 20.5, 19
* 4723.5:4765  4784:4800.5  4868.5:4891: 2.3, 21.4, 21.4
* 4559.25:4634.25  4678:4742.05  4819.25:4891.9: -2.6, 20.7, 20.1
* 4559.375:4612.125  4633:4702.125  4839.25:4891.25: -0.8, 20.4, 20.5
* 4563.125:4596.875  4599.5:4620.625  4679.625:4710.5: -0.1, 20.6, 20.9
